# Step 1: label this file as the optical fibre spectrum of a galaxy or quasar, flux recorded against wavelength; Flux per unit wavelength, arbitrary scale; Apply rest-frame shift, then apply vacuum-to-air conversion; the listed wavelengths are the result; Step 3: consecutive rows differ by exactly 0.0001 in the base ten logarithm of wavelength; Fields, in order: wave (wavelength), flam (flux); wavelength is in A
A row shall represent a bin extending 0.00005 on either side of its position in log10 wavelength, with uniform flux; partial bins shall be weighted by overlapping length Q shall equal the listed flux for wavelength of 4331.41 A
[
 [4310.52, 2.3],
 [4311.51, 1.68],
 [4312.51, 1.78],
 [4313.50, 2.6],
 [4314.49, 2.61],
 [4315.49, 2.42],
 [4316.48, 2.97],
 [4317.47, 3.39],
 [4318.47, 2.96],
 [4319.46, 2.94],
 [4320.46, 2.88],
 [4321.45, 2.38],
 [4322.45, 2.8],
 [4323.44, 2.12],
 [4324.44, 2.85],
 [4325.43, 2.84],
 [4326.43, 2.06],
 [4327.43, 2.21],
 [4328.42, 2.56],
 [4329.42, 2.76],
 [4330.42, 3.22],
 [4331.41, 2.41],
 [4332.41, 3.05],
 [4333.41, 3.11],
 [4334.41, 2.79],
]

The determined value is 2.41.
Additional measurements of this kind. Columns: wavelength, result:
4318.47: 2.96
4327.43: 2.21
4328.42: 2.56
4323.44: 2.12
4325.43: 2.84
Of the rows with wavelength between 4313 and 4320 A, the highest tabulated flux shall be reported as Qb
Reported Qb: 3.39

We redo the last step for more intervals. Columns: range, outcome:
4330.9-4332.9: 3.05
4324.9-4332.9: 3.22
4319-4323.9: 2.94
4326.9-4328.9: 2.56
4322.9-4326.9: 2.85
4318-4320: 2.96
